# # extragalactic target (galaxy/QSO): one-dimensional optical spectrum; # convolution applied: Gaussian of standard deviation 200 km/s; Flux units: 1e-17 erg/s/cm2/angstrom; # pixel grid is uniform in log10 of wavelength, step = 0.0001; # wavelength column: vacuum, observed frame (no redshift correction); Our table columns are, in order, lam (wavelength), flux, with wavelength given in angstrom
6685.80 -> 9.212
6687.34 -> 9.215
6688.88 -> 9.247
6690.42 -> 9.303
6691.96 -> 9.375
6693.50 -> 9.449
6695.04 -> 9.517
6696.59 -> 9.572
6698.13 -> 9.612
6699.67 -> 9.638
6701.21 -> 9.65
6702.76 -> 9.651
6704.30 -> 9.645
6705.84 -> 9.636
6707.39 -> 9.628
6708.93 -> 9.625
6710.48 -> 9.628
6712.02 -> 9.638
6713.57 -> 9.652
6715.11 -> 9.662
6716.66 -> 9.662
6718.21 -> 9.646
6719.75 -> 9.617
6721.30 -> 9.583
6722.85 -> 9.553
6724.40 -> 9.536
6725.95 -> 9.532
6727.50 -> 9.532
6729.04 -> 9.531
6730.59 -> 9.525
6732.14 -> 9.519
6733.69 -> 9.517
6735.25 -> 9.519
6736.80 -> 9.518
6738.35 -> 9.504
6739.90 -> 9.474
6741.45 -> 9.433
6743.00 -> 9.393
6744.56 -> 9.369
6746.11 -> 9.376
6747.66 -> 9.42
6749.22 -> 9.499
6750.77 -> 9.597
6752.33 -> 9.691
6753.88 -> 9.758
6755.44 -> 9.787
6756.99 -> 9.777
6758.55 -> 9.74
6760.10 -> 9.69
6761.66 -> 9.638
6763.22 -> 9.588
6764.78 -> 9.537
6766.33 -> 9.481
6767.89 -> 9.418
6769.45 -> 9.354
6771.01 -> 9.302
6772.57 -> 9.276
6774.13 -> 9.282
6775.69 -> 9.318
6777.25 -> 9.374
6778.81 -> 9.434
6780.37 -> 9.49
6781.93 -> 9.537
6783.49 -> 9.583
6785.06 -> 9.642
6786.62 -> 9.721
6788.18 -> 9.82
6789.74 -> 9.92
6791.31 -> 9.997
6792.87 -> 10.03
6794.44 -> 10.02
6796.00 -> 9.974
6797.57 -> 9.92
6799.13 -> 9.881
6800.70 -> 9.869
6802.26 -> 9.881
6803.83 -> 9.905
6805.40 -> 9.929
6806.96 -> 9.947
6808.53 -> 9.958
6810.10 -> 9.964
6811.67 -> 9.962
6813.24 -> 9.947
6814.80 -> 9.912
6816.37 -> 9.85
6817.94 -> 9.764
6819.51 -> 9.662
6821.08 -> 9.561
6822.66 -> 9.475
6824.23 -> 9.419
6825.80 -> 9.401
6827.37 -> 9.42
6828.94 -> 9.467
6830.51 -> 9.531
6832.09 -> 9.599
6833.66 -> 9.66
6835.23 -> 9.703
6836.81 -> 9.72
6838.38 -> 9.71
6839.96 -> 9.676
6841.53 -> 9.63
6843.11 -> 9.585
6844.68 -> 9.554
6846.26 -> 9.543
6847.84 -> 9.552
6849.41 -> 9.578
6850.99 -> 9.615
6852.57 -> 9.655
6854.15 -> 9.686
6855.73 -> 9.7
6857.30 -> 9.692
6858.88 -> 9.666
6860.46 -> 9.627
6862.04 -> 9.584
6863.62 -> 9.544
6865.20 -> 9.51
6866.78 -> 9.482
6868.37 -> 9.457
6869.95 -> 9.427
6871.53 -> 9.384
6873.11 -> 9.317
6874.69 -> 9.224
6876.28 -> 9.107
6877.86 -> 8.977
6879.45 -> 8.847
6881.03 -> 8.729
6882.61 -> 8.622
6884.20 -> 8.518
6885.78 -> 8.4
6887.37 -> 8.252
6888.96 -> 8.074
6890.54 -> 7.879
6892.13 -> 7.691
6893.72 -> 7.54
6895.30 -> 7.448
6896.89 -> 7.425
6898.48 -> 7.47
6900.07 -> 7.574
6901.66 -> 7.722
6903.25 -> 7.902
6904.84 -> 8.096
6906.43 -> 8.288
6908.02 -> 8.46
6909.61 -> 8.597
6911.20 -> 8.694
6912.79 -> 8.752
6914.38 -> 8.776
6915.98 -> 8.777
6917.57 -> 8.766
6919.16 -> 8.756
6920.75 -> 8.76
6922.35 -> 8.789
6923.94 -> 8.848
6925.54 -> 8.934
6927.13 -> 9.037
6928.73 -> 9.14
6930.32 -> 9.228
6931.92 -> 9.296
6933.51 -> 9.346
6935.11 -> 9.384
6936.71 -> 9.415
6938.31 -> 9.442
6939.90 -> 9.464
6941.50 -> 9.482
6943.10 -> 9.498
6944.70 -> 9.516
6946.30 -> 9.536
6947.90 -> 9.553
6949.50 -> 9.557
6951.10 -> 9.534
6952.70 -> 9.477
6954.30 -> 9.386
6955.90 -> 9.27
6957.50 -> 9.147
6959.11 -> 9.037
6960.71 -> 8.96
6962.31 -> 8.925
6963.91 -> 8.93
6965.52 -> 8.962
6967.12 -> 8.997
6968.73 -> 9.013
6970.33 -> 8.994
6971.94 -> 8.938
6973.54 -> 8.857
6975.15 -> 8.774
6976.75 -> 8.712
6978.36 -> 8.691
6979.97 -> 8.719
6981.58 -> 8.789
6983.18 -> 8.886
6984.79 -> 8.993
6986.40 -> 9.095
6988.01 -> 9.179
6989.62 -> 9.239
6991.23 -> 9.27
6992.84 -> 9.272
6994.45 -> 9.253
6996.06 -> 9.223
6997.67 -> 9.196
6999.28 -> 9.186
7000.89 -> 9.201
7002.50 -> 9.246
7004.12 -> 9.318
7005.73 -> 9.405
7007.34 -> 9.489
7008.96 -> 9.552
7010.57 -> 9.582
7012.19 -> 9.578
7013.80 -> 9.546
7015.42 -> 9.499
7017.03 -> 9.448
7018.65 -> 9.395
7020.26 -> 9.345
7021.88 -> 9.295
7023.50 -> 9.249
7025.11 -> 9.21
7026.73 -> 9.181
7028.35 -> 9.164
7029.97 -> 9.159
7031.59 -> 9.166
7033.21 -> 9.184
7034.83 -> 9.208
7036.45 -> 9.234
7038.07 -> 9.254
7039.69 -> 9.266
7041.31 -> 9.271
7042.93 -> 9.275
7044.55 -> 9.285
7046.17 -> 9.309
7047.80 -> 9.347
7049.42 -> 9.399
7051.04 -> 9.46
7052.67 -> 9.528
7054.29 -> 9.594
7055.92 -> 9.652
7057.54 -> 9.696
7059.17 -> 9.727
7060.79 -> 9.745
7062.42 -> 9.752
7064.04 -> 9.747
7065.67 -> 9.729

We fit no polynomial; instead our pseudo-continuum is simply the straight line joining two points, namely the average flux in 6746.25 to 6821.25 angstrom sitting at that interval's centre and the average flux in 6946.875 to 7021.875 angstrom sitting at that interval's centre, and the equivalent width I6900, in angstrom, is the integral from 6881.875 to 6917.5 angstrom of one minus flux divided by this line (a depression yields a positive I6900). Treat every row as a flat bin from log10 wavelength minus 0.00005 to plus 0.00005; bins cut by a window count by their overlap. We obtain 4.8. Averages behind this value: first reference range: 9.7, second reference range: 9.19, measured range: 8.15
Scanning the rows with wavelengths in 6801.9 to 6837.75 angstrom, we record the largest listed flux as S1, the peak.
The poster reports 9.964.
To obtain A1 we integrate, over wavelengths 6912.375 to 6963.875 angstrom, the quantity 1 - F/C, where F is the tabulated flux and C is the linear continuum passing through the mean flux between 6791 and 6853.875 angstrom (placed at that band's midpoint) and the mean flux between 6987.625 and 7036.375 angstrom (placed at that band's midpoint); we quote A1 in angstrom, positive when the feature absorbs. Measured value 1.6 angstrom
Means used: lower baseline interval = 9.73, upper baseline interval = 9.31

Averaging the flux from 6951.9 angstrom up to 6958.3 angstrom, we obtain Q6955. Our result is 9.33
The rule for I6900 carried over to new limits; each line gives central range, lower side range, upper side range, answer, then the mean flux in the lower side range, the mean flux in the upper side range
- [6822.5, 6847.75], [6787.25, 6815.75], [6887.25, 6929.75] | -0.39 angstrom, 9.94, 8.32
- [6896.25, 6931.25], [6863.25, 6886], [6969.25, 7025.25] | 2.45 angstrom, 9.11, 9.19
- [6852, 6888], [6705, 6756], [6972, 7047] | 0.57 angstrom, 9.56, 9.21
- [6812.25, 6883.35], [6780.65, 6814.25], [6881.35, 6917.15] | -3.90 angstrom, 9.87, 8.15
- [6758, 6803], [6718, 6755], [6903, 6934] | -1.45 angstrom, 9.53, 8.77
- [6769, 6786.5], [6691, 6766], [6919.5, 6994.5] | 0.09 angstrom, 9.57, 9.13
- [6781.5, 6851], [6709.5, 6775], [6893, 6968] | -3.49 angstrom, 9.54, 8.85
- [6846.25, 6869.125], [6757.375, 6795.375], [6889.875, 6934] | -1.80 angstrom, 9.59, 8.42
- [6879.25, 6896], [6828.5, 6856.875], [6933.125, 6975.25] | 2.32 angstrom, 9.62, 9.24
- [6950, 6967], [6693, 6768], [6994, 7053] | 0.39 angstrom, 9.58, 9.32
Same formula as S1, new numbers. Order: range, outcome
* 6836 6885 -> 9.72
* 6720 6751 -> 9.597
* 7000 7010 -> 9.552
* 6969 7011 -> 9.582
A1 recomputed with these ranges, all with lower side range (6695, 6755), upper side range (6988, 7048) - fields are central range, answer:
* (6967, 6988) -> 1.0 angstrom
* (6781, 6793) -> -0.3 angstrom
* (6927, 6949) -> 0.0 angstrom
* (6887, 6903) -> 2.9 angstrom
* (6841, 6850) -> -0.1 angstrom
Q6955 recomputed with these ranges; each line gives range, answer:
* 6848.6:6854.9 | 9.63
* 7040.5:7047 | 9.28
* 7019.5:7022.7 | 9.3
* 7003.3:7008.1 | 9.4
